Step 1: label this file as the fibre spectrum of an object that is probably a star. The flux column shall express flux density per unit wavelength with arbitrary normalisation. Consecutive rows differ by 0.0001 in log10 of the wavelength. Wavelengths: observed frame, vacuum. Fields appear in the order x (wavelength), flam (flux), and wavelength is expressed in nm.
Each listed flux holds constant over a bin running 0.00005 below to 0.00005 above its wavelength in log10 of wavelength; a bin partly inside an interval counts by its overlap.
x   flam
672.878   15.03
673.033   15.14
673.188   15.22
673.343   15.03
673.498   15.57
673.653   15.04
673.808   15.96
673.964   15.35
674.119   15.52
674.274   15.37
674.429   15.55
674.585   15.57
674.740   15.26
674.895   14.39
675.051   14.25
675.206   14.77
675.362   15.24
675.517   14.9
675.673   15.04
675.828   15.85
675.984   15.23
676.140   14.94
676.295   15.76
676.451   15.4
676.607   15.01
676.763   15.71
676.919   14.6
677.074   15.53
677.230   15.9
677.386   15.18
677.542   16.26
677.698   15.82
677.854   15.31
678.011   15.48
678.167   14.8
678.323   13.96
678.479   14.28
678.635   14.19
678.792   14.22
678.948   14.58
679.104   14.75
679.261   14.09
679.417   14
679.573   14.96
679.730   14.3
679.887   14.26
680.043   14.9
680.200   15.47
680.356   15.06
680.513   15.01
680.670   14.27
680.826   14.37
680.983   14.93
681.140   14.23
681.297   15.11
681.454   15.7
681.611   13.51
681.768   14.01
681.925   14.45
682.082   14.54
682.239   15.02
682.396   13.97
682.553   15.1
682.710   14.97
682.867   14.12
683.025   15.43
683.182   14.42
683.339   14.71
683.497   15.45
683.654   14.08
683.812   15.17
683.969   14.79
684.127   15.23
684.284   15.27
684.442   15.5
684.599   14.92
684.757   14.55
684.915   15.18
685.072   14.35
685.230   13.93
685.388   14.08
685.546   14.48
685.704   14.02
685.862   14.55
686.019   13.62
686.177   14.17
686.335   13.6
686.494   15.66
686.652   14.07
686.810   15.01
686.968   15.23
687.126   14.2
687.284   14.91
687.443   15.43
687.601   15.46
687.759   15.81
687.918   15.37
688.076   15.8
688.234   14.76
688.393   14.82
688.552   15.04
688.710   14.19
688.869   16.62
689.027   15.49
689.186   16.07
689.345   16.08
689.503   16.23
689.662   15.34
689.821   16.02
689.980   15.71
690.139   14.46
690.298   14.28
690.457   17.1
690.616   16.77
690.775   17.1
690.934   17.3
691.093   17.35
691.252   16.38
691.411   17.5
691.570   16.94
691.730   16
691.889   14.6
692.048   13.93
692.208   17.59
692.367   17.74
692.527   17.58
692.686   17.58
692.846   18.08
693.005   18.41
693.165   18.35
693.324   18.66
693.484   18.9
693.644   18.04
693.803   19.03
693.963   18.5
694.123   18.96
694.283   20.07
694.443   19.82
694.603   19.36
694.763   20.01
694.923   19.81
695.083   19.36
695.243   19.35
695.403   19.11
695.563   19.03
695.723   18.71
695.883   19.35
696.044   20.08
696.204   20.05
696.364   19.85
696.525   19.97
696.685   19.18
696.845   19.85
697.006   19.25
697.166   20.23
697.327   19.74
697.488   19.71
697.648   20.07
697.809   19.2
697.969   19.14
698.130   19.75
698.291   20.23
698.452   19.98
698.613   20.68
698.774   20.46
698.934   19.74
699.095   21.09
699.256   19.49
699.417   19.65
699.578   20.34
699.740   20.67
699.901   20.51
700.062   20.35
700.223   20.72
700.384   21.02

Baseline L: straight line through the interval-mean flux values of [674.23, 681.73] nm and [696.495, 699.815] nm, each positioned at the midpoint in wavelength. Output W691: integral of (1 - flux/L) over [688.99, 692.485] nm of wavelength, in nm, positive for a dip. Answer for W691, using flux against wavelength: 0.36 nm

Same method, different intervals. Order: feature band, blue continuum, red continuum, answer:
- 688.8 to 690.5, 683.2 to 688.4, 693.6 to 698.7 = 0.08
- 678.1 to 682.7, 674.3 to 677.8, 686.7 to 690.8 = 0.24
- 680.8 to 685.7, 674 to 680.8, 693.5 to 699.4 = 0.51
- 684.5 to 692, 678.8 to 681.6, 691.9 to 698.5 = 0.74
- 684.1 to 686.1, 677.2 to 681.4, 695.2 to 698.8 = 0.22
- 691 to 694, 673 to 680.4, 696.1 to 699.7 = 0.20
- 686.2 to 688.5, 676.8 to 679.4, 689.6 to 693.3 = 0.16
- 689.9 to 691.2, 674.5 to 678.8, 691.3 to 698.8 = 0.12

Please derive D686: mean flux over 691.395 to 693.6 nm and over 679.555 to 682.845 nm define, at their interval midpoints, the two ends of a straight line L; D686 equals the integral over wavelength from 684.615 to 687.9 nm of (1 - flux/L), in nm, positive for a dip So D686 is 0.25 nm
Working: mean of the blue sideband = 14.7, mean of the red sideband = 17.3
